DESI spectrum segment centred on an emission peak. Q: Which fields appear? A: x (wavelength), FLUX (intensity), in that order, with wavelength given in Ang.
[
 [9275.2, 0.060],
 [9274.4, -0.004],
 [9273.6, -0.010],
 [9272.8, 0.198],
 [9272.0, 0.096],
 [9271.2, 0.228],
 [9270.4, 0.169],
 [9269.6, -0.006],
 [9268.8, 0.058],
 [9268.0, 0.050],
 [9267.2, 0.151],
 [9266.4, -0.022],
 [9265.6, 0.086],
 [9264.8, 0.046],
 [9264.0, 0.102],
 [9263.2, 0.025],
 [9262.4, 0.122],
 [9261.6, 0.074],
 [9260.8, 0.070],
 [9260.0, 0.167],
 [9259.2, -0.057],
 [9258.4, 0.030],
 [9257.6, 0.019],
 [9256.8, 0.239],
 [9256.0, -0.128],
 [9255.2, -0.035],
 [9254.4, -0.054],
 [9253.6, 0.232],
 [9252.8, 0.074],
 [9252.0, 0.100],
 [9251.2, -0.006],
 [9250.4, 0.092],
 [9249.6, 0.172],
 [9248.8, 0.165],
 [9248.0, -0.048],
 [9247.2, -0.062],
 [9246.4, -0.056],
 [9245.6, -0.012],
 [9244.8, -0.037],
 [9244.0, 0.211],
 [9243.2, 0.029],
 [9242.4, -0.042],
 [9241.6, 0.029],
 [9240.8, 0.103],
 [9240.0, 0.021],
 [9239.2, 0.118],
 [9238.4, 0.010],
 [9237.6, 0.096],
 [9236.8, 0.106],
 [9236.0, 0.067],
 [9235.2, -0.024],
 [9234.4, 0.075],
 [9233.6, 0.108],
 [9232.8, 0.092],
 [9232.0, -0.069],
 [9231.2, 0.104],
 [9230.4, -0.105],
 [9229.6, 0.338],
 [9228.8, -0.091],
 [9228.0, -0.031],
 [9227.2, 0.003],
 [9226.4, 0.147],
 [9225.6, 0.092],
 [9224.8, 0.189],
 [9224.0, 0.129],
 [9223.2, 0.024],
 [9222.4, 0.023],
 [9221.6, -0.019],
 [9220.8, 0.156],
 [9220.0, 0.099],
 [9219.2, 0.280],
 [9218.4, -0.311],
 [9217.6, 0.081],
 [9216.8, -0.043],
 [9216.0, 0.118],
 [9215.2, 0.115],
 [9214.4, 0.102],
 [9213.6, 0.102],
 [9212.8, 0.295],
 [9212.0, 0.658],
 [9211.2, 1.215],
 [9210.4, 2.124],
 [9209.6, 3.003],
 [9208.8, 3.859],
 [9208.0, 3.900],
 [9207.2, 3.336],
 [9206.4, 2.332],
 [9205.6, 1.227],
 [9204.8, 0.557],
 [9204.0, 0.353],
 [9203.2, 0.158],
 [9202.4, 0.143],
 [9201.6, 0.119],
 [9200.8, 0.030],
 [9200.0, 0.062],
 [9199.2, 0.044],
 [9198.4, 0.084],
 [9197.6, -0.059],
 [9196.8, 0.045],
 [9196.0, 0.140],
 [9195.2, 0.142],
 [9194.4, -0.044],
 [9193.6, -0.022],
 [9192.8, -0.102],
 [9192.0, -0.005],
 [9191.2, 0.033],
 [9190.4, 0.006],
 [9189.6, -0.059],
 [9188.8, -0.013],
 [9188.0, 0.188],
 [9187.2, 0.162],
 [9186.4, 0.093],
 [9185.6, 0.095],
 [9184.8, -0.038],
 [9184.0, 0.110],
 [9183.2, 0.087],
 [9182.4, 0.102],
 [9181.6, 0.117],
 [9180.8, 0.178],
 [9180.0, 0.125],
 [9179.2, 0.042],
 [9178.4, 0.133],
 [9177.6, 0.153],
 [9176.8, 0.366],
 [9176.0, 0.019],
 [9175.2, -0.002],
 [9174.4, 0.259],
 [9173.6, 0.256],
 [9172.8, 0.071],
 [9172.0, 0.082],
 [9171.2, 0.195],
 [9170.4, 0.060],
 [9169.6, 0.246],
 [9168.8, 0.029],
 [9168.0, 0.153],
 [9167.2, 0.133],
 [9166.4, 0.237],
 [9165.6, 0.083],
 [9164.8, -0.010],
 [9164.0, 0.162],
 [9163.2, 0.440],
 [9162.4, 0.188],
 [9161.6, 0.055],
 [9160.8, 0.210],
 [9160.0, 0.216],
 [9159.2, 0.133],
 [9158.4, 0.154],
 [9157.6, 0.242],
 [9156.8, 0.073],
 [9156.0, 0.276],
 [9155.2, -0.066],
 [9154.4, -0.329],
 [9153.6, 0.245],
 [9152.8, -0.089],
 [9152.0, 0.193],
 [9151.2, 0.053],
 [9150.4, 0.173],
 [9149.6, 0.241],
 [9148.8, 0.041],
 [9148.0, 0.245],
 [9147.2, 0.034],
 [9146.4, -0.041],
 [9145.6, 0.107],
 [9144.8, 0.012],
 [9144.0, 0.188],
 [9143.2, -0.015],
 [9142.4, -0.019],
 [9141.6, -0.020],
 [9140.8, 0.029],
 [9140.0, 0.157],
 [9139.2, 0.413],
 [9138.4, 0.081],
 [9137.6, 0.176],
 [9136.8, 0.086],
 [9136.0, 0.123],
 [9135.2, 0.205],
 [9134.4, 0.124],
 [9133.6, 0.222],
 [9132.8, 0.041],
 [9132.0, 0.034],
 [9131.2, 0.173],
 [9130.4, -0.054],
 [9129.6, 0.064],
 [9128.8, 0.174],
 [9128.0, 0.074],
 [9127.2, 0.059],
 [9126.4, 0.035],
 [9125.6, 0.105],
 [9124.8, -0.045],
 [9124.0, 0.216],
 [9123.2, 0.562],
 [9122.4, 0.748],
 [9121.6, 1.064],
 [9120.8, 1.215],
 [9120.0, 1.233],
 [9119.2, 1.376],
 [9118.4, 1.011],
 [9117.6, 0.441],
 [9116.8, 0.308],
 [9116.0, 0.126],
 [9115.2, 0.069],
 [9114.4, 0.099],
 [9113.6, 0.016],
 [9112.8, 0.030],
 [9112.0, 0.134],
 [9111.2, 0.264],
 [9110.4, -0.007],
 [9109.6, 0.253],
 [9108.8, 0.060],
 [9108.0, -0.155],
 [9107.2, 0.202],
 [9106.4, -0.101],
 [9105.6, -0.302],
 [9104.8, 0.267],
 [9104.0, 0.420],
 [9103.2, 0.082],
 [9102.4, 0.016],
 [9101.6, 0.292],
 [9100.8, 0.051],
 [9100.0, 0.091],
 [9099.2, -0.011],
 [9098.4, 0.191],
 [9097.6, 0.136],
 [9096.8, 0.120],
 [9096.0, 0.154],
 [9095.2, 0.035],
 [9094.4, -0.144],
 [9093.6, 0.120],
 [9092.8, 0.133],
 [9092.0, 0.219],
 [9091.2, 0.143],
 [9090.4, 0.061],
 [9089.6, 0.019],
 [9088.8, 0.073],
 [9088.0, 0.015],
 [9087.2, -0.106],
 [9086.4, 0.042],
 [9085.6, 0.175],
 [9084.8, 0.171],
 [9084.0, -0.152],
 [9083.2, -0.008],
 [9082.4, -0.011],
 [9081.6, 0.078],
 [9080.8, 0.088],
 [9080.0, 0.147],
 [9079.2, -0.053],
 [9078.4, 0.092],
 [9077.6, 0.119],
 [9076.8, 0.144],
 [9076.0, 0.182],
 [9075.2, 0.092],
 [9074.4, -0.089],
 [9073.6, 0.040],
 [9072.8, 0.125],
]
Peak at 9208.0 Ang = [O III]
